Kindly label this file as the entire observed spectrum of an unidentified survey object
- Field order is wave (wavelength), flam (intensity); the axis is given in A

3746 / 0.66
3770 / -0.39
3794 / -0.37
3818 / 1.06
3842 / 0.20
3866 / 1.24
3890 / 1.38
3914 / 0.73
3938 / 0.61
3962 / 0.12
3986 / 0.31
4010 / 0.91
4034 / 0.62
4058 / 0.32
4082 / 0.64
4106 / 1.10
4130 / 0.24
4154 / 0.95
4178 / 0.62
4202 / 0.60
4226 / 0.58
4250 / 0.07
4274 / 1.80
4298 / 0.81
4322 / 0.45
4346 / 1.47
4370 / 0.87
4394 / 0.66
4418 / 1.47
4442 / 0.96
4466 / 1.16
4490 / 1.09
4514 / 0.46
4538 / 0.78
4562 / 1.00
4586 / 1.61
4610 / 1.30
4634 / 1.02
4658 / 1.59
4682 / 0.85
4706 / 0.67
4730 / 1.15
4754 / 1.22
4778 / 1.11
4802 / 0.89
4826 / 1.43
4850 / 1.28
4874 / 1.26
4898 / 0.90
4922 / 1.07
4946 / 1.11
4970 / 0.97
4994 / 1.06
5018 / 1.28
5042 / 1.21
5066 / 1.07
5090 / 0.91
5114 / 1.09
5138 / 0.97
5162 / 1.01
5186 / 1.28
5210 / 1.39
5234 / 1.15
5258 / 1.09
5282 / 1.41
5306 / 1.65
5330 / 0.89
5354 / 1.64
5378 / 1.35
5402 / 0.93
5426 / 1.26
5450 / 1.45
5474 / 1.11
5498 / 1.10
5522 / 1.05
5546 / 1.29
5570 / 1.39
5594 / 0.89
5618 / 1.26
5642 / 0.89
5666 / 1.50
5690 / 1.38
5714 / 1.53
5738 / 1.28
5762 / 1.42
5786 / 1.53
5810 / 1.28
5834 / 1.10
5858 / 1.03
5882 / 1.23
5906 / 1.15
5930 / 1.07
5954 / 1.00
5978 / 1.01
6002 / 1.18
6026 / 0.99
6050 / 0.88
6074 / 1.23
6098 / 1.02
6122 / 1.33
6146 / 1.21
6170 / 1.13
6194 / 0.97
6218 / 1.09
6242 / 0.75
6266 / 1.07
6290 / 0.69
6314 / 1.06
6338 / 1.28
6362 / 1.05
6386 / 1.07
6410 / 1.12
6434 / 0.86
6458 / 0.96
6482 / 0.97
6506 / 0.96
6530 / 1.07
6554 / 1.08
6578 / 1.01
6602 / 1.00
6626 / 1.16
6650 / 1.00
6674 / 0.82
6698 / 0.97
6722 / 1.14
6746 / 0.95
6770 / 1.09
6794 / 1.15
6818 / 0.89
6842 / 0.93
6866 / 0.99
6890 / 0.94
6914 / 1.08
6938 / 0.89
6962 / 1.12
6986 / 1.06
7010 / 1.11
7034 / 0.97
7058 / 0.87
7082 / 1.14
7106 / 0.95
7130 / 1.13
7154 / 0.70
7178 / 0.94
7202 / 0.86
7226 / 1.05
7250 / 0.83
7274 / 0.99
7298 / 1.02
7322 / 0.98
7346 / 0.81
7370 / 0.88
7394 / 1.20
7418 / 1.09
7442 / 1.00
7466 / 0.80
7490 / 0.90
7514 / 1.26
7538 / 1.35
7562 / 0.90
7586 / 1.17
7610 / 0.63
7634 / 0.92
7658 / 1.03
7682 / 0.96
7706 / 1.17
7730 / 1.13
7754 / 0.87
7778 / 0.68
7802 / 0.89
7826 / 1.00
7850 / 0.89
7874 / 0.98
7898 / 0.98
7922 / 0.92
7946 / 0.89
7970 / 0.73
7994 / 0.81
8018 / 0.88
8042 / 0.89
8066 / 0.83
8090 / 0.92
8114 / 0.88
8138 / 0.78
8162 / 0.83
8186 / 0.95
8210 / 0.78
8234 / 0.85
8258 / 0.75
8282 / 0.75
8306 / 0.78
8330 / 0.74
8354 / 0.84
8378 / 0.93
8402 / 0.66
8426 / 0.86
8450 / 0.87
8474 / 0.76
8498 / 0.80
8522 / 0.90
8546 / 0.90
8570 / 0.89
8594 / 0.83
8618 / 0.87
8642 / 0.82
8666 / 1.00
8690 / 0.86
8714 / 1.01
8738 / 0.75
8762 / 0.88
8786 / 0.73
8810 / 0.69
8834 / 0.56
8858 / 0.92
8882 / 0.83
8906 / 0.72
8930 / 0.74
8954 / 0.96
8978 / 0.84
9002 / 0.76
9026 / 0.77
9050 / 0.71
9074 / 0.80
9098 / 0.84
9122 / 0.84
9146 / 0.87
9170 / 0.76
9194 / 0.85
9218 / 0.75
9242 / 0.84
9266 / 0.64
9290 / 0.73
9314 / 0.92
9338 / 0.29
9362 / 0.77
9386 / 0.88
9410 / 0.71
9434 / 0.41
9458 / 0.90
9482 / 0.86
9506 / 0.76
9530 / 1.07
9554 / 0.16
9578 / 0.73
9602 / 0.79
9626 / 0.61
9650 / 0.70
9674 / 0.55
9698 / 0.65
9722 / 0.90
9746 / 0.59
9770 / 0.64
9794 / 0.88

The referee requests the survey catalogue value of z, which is 0.15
